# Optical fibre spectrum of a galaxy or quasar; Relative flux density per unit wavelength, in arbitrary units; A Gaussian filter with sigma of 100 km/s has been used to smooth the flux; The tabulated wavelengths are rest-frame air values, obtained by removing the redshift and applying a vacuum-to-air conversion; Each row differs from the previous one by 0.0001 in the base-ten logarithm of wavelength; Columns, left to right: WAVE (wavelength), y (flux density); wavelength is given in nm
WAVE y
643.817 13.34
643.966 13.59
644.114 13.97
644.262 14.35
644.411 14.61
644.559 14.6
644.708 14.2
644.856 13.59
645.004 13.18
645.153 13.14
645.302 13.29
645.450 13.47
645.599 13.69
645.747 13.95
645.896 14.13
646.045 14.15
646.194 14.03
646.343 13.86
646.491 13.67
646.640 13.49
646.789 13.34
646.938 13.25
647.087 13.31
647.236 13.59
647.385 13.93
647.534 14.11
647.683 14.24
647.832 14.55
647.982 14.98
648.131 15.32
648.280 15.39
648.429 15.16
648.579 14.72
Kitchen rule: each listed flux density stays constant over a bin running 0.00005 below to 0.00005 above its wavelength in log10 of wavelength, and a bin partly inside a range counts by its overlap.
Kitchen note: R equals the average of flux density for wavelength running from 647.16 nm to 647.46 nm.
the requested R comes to 13.8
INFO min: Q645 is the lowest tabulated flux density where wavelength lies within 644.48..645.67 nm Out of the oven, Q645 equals 13.14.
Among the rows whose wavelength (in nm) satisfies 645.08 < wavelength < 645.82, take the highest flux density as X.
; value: 13.95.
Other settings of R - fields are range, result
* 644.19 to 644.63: 14.5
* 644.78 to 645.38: 13.3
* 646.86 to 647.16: 13.3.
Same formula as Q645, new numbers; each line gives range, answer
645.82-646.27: 14.03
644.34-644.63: 14.6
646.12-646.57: 13.67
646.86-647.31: 13.25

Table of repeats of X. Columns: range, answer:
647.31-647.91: 14.55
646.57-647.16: 13.49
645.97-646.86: 14.15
